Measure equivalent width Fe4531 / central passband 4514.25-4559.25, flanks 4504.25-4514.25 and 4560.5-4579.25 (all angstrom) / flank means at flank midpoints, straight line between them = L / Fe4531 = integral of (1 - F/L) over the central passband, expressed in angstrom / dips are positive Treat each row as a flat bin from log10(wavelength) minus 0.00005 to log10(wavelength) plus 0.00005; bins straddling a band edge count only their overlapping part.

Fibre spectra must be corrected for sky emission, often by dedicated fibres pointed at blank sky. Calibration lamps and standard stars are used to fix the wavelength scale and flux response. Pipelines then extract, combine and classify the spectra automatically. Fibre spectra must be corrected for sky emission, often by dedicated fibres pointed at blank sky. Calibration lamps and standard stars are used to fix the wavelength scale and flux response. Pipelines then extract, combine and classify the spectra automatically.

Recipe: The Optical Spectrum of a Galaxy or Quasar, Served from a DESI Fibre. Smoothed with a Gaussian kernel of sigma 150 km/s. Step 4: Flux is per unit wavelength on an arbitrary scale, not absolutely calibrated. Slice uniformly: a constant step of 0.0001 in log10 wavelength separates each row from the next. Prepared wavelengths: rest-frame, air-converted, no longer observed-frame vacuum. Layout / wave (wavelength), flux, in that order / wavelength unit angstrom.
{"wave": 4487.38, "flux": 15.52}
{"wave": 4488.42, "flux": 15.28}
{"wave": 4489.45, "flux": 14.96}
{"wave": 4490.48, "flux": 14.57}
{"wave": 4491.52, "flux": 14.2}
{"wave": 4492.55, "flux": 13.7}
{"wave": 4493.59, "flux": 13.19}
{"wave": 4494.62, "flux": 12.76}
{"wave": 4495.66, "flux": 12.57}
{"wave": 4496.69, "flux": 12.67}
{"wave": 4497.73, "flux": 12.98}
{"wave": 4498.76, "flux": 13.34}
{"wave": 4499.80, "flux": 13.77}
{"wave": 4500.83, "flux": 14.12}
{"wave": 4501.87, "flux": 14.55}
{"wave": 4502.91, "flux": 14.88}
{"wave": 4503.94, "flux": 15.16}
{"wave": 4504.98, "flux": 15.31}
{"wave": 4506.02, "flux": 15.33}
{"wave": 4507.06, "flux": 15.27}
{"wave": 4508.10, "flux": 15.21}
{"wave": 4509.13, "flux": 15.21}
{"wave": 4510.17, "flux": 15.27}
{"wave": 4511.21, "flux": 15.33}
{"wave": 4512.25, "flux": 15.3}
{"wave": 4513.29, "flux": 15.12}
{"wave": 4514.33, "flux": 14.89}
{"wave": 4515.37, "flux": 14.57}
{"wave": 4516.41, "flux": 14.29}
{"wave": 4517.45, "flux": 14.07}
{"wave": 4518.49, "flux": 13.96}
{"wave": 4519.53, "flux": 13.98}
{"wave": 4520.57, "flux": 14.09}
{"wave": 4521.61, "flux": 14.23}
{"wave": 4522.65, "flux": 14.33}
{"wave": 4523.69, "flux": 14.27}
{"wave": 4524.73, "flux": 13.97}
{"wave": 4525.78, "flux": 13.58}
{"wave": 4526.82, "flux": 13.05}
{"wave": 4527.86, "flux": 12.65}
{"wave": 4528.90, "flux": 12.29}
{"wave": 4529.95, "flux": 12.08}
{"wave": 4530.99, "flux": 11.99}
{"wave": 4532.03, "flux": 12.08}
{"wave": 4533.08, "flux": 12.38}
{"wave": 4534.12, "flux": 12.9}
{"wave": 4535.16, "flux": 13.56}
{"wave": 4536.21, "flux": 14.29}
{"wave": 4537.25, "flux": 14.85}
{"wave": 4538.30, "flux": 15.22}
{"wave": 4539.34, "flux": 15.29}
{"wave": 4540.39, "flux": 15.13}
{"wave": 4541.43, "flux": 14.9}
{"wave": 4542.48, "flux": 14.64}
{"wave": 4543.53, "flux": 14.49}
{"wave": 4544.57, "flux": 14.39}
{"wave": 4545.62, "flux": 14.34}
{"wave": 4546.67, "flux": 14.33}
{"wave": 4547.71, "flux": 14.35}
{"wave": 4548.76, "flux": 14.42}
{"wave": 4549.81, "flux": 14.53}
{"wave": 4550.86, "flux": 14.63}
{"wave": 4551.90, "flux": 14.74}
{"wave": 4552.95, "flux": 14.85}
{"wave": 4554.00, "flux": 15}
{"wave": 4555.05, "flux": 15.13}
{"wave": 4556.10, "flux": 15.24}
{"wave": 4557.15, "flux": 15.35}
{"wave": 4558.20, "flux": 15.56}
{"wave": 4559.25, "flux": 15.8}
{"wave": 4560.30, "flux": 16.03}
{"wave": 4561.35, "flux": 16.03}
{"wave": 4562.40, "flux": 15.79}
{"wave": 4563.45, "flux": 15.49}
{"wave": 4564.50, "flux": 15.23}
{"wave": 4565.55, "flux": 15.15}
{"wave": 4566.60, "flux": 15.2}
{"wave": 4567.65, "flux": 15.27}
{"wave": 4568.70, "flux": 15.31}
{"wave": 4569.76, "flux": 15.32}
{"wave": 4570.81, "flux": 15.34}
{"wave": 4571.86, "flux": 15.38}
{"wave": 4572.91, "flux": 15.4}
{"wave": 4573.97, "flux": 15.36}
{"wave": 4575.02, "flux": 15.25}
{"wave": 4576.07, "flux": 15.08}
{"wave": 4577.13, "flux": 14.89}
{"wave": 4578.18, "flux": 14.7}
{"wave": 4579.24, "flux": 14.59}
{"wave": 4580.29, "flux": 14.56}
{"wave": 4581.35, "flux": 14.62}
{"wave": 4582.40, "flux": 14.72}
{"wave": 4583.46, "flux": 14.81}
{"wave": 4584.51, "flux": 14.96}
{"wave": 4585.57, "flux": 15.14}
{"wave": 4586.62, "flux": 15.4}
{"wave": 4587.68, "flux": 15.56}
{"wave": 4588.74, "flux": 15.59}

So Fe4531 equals 3.2 angstrom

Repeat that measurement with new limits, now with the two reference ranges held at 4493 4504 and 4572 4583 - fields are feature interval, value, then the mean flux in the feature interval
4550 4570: -0.9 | 15.3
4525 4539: 1.0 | 13.2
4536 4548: -0.3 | 14.7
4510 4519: -0.6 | 14.7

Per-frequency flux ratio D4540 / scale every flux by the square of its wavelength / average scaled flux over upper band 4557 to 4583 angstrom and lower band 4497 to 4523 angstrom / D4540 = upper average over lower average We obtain 1.07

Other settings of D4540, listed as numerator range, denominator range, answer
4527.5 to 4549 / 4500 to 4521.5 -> 0.95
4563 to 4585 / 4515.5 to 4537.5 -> 1.14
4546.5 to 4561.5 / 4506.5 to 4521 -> 1.04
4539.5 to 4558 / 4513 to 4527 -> 1.05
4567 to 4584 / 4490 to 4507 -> 1.11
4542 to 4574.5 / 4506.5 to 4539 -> 1.09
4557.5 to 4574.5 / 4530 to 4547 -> 1.12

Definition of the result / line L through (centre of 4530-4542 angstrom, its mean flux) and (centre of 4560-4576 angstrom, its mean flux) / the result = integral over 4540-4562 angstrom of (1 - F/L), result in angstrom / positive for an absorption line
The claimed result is -0.58 angstrom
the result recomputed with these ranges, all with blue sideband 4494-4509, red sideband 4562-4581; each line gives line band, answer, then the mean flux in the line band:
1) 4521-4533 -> 1.2 angstrom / 13.1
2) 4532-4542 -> 0.4 angstrom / 14.2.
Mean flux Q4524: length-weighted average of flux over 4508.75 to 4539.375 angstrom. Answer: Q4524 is 13.9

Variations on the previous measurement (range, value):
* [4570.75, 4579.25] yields 15.1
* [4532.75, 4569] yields 14.9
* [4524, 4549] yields 13.8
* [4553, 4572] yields 15.4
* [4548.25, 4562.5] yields 15.2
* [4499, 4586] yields 14.6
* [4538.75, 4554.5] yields 14.7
